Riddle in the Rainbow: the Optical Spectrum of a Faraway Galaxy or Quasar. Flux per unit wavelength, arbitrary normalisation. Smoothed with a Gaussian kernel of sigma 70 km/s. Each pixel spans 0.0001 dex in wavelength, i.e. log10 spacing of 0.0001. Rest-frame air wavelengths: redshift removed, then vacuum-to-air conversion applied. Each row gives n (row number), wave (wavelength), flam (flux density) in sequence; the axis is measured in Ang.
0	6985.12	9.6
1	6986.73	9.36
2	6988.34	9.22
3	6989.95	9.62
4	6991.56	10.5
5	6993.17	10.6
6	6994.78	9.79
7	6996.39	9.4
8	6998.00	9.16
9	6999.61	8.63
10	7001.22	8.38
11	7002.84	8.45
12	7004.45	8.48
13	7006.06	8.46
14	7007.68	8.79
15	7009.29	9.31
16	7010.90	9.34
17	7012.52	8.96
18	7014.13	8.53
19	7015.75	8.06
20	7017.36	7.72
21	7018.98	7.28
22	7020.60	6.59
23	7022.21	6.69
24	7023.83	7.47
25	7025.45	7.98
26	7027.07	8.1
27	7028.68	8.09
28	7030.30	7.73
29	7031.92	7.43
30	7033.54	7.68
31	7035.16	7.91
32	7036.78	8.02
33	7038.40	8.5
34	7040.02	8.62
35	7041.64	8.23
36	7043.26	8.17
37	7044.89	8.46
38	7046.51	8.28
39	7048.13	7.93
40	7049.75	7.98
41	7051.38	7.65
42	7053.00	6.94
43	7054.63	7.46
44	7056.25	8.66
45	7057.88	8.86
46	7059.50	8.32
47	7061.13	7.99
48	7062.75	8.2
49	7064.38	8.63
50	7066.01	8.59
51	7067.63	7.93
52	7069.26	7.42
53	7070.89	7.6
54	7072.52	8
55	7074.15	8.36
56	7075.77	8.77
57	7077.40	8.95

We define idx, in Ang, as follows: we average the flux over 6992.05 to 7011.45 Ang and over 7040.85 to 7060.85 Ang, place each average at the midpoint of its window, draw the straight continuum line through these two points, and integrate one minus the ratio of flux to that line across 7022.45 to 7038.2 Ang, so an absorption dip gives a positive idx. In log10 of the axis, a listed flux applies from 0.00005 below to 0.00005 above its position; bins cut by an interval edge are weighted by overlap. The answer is 1.3 Ang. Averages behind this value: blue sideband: 9.09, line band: 7.81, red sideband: 8.07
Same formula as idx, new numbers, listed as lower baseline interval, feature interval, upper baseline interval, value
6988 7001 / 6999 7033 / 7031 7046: 2.90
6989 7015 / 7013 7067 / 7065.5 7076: 3.54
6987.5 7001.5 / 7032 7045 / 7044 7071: 0.55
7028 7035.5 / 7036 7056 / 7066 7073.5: -0.65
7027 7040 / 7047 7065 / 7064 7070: 0.03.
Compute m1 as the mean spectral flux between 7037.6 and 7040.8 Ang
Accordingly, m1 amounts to 8.56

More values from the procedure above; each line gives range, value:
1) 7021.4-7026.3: 7.38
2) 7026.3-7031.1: 7.98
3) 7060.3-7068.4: 8.27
